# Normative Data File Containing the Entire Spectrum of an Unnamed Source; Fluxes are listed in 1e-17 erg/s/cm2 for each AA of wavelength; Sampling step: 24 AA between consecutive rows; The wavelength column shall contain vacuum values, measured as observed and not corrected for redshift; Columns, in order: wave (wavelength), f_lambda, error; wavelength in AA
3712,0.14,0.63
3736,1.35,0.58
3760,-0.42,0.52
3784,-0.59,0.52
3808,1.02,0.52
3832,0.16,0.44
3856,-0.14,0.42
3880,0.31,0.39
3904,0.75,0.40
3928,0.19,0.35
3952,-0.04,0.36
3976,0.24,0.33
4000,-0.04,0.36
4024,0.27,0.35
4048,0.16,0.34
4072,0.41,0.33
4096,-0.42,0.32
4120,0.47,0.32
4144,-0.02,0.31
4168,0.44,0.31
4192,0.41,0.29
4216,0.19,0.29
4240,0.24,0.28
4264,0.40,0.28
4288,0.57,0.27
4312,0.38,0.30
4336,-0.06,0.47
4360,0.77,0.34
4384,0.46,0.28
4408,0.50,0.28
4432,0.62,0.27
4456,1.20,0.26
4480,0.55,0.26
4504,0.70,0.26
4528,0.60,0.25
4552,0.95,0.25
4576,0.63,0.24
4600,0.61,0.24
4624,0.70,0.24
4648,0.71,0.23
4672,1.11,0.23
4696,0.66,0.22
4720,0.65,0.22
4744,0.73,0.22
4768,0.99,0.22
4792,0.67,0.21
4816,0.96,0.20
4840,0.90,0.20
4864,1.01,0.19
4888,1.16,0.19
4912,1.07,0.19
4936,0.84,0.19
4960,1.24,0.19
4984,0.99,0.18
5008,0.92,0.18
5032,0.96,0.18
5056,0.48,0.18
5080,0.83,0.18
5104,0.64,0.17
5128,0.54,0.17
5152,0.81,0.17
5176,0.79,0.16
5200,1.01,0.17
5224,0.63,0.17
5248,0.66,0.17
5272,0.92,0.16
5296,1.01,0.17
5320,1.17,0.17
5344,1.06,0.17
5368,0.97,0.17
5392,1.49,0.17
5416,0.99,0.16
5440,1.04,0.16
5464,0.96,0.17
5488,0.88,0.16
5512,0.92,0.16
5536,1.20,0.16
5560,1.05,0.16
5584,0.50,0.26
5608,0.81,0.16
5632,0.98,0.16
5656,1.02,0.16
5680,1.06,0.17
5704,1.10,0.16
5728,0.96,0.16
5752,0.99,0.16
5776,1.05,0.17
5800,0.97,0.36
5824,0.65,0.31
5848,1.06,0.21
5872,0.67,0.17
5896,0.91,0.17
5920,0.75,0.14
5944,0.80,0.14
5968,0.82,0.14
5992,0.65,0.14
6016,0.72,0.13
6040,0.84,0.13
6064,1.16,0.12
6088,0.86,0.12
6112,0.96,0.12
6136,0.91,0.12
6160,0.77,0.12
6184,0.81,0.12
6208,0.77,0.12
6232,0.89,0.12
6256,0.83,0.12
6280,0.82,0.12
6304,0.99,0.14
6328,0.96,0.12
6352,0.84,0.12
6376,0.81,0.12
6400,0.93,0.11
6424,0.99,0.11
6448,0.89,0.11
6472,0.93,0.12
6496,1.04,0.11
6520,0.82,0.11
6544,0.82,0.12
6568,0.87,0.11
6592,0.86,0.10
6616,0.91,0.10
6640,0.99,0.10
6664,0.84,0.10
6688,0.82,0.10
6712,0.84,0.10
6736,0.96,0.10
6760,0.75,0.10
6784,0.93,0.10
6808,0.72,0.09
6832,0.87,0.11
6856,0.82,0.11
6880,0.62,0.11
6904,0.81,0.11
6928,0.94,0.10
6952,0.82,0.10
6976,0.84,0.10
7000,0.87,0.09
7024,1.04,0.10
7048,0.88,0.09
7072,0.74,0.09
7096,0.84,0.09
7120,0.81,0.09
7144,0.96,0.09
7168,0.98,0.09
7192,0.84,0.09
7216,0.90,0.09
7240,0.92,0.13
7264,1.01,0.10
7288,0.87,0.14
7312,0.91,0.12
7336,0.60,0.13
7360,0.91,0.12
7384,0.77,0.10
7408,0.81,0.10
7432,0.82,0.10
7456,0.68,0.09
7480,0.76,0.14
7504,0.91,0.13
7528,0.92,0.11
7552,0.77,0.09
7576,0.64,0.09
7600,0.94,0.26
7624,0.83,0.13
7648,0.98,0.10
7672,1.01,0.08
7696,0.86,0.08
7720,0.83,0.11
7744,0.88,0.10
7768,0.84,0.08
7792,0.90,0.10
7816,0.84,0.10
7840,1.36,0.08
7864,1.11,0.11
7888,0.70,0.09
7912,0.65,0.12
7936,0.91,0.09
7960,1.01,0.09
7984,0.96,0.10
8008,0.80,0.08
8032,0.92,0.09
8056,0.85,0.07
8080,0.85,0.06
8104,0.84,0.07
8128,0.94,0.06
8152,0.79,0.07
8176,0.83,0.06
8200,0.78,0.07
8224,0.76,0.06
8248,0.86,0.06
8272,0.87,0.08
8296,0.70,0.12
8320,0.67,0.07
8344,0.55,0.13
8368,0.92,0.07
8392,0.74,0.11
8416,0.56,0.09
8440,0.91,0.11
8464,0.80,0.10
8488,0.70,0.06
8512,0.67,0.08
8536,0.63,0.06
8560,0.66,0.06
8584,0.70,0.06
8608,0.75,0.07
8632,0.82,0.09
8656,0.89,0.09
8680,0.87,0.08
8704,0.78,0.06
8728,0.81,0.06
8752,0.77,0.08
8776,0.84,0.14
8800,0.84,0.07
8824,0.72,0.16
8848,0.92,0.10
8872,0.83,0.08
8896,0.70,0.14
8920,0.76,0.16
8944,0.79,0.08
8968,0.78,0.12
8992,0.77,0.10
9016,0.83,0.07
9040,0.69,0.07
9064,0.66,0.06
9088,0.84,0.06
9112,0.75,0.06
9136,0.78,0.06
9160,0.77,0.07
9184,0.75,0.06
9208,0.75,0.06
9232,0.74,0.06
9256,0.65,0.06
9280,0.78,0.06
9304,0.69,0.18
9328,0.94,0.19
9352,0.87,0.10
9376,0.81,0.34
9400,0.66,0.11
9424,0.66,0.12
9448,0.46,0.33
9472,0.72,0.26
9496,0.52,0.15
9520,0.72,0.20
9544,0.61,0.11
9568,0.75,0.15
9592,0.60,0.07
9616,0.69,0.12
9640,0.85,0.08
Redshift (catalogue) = 0.195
